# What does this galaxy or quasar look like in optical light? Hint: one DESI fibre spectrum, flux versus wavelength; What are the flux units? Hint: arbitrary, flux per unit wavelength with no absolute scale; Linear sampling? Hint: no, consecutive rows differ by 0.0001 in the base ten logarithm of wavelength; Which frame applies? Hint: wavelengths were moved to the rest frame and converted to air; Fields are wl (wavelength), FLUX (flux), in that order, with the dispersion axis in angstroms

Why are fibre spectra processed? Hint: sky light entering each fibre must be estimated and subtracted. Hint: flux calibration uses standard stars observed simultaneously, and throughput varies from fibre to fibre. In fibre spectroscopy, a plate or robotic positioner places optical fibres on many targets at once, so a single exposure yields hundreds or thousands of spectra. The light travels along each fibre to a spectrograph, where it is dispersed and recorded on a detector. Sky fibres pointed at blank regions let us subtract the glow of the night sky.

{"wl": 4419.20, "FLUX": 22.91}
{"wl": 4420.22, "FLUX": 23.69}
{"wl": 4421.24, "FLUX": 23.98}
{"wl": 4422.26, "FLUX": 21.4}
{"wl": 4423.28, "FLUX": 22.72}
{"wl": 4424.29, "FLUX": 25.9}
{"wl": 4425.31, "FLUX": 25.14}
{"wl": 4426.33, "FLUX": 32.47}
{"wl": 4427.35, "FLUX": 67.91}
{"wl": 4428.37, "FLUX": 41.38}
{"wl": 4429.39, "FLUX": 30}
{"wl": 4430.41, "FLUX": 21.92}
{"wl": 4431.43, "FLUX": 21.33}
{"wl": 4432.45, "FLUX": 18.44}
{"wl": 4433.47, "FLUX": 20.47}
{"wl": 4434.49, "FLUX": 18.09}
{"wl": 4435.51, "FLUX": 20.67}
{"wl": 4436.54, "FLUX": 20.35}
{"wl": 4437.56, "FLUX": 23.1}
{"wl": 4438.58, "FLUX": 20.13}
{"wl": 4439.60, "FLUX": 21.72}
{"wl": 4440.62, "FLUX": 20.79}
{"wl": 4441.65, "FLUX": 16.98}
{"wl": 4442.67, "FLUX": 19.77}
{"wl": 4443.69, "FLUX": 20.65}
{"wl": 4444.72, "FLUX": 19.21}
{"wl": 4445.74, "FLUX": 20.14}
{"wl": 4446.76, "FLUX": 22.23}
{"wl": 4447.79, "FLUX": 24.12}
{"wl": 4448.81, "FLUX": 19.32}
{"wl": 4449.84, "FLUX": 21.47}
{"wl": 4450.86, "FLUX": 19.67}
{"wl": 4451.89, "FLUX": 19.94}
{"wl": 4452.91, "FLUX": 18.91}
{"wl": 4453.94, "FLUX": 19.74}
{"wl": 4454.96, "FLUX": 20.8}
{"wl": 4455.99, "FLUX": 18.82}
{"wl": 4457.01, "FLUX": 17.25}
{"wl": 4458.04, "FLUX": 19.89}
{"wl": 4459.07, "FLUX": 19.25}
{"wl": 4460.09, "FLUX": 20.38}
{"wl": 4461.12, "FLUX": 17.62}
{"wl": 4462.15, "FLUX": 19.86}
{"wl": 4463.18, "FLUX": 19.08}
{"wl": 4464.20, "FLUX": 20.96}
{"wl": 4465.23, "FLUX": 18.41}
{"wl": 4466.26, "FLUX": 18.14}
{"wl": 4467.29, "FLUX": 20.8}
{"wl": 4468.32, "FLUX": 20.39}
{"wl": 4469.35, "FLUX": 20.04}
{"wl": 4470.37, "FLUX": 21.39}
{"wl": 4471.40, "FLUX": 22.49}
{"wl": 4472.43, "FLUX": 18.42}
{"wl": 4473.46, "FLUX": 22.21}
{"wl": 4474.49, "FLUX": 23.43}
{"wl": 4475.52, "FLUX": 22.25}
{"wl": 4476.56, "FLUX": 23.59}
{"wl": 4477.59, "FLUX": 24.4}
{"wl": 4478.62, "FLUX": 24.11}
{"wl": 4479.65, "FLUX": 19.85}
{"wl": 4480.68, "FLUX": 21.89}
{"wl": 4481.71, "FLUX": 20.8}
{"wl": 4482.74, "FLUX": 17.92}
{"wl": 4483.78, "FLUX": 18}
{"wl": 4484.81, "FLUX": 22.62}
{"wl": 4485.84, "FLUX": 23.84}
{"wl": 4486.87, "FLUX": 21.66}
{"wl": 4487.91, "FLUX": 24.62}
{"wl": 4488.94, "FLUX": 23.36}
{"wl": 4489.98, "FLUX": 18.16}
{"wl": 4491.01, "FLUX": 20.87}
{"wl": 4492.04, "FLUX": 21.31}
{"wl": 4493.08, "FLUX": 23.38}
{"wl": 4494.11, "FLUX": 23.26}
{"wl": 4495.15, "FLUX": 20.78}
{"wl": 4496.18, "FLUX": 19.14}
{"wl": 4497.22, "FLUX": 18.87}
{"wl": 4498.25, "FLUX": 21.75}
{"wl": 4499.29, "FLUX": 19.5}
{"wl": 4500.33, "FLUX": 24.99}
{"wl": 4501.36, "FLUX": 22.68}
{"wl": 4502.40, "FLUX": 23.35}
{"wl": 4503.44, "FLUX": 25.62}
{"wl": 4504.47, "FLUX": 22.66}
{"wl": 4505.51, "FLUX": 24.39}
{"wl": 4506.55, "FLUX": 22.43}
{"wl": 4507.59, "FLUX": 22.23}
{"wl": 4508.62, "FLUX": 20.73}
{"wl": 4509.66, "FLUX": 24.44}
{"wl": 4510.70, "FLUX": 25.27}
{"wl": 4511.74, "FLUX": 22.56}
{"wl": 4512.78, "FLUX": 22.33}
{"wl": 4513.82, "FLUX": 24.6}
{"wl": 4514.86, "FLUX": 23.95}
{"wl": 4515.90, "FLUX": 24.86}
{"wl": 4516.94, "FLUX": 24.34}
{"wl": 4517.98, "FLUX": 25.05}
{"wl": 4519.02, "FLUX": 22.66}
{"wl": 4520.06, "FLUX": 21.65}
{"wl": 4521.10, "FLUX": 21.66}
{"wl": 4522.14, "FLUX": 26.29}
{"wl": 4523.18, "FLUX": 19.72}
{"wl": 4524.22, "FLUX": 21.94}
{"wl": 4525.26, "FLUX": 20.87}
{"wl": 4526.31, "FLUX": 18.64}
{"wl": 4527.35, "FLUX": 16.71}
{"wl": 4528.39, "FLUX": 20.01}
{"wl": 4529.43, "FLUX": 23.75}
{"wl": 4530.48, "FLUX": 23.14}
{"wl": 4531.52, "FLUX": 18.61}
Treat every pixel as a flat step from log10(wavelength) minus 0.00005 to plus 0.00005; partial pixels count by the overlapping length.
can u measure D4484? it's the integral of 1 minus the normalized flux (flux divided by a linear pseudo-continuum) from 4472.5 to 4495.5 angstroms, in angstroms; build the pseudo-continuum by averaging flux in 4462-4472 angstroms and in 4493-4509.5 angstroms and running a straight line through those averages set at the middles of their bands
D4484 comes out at -0.7 angstroms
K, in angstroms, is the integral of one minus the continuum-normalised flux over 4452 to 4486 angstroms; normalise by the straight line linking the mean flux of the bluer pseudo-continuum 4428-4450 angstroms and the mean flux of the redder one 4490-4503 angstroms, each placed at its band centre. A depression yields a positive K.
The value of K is 1.8 angstroms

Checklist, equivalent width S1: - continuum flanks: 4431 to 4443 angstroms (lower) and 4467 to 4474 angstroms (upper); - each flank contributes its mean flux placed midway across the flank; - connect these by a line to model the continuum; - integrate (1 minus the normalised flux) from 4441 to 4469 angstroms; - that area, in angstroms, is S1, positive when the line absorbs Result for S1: 1.0 angstroms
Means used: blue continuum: 20.1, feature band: 19.8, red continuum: 20.8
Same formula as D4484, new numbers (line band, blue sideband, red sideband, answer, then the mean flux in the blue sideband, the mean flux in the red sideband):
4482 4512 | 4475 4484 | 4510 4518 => 1.0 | 21.5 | 24.1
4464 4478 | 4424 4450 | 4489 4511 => 1.2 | 24.4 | 22.2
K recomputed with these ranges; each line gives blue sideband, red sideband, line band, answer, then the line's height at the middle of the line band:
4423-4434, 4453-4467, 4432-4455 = 4.1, 24.8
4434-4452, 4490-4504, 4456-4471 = 1.0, 21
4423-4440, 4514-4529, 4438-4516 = 9.6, 24.4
